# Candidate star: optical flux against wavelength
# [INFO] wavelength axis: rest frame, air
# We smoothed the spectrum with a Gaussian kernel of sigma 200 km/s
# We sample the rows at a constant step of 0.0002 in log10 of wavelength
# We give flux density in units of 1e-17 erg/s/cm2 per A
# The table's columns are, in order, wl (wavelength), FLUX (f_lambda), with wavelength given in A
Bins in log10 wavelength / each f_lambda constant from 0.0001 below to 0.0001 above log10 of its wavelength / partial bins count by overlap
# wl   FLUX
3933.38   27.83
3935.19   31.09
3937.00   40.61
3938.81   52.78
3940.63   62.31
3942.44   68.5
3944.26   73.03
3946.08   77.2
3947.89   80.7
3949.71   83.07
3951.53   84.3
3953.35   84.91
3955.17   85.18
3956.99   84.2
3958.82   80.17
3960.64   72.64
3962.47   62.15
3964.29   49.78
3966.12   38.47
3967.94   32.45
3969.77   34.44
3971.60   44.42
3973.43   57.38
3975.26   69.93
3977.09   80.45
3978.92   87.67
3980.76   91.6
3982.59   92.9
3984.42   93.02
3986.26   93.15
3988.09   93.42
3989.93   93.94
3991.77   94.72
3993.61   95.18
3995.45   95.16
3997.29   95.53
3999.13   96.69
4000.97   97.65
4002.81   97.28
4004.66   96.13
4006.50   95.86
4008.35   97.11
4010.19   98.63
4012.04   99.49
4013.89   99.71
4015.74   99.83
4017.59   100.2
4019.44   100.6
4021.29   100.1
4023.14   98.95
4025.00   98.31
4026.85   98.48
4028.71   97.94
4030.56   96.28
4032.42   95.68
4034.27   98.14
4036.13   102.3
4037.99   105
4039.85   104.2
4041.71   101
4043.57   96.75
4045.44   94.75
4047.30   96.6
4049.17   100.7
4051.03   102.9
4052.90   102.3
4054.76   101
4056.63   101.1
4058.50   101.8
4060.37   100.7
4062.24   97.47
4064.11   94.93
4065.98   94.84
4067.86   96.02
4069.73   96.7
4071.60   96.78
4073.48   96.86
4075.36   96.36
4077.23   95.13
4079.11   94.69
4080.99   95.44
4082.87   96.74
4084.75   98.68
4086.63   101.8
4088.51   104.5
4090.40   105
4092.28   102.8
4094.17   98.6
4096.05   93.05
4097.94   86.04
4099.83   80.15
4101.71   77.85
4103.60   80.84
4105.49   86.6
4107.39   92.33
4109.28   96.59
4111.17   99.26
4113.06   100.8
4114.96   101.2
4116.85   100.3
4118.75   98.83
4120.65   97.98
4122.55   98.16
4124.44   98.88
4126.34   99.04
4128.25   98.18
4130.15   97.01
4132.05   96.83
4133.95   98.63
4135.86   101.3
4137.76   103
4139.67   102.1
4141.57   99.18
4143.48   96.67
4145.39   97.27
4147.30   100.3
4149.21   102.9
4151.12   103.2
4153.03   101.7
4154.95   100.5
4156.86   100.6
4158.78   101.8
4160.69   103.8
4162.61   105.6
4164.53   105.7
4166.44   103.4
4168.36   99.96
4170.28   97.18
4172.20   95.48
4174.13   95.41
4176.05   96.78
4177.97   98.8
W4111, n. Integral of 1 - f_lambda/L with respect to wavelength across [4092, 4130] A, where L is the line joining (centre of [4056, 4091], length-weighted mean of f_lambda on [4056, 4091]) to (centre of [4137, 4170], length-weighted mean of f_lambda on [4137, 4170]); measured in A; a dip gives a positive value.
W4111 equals 2.1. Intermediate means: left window 98.1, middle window 94.3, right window 102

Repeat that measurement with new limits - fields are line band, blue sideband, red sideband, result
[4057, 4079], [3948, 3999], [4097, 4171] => -1.9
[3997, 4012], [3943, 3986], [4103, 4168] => -3.7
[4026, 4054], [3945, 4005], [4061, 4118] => -3.6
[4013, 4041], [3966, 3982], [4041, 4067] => -4.4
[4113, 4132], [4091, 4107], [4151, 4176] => -1.2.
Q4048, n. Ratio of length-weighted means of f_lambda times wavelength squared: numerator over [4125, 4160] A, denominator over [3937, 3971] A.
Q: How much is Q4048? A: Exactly 1.66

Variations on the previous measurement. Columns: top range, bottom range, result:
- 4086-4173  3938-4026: 1.27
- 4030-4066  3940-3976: 1.57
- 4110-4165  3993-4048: 1.08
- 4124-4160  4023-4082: 1.06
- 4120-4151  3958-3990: 1.54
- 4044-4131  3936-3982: 1.53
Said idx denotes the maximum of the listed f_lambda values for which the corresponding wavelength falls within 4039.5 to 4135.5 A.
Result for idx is 105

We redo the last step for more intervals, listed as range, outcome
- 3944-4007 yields 97.65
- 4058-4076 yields 101.8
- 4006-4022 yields 100.6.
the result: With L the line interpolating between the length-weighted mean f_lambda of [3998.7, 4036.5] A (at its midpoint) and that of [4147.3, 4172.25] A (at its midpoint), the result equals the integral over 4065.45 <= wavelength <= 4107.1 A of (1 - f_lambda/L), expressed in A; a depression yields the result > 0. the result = 2.4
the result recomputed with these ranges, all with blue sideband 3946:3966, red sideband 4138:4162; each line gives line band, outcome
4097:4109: 1.3 A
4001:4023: -4.2 A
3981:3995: -2.5 A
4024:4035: -1.6 A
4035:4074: -4.9 A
